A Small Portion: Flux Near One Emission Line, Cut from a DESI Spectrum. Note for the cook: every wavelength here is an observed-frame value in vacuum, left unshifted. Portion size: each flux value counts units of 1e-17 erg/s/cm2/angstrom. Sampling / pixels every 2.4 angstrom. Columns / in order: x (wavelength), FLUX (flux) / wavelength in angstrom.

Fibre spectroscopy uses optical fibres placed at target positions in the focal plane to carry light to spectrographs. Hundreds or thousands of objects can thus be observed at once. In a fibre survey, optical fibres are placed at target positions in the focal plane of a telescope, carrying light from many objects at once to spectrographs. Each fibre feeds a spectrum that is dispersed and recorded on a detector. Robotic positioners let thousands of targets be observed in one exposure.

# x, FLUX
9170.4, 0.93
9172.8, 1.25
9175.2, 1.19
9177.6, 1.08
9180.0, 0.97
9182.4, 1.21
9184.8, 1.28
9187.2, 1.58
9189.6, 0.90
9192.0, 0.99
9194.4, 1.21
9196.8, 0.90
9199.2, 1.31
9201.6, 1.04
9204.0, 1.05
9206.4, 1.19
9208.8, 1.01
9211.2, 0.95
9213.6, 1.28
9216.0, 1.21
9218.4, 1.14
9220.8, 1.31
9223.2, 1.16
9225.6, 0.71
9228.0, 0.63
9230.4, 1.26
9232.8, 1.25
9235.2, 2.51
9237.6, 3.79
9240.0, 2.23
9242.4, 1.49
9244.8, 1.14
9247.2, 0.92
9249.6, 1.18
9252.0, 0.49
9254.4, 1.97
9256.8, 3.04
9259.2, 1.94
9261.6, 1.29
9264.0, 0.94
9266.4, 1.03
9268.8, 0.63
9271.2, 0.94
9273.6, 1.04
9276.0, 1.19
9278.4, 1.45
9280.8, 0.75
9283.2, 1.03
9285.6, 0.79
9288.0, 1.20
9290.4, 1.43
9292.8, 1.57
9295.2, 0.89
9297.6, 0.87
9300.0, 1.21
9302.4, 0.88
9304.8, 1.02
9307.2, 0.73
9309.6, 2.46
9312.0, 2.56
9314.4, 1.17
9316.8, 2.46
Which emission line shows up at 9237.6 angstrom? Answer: [S II] 6716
